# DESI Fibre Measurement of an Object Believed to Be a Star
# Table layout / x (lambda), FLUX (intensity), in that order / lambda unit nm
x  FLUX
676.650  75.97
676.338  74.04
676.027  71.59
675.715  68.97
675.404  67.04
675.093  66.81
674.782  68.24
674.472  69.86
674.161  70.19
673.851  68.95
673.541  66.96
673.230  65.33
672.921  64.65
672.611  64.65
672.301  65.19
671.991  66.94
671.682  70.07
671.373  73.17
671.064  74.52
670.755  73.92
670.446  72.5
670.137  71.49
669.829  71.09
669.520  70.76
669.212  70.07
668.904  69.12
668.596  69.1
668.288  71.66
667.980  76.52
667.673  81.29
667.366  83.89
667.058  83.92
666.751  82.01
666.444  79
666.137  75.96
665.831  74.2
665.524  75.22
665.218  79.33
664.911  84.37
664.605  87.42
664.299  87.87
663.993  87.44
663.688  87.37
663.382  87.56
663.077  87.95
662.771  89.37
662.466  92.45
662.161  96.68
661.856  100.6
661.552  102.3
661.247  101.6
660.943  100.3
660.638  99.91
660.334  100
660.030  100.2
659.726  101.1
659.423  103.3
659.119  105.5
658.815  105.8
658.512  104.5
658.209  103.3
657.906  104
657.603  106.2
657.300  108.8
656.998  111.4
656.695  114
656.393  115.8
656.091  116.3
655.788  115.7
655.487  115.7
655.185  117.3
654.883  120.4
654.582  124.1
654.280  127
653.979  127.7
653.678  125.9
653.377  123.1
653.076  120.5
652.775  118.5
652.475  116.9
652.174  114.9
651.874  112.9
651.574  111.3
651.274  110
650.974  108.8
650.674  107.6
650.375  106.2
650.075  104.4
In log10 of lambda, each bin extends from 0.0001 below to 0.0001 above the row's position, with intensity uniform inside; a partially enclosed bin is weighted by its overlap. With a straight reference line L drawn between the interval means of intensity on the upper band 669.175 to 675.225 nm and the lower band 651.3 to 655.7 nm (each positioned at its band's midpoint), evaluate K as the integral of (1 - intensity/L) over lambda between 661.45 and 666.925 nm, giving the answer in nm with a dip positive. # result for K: 0.275 nm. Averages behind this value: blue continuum 119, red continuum 69.3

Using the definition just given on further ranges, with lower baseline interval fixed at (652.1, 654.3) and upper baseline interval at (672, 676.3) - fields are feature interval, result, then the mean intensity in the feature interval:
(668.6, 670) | 0.18 nm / 70.2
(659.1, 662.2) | 0.04 nm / 101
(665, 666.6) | 0.22 nm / 77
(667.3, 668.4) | 0.08 nm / 78.2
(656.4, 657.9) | 0.02 nm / 110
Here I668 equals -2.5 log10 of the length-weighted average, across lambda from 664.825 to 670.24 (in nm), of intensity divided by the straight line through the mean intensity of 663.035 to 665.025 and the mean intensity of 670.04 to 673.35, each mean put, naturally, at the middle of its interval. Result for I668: 0.04 mag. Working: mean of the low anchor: 87.2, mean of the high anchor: 69.3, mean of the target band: 76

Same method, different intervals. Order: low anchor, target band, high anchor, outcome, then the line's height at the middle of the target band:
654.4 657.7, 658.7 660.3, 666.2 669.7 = 0.01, 104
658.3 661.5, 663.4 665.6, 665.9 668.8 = 0.03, 87.2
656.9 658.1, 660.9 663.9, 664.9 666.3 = -0.06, 89.1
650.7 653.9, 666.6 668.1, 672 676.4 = 0.02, 83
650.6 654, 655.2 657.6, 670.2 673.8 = -0.07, 106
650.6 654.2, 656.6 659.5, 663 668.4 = -0.05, 102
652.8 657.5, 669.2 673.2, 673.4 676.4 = 0.13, 78.4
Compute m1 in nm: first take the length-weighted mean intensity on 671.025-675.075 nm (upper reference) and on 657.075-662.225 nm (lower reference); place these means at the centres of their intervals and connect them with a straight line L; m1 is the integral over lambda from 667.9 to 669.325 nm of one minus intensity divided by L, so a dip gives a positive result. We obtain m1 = 0.15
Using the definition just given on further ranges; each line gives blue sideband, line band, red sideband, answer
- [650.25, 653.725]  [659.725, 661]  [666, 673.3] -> -0.07 nm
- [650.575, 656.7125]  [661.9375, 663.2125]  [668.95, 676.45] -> 0.04 nm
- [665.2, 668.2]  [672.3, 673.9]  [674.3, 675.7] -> 0.11 nm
